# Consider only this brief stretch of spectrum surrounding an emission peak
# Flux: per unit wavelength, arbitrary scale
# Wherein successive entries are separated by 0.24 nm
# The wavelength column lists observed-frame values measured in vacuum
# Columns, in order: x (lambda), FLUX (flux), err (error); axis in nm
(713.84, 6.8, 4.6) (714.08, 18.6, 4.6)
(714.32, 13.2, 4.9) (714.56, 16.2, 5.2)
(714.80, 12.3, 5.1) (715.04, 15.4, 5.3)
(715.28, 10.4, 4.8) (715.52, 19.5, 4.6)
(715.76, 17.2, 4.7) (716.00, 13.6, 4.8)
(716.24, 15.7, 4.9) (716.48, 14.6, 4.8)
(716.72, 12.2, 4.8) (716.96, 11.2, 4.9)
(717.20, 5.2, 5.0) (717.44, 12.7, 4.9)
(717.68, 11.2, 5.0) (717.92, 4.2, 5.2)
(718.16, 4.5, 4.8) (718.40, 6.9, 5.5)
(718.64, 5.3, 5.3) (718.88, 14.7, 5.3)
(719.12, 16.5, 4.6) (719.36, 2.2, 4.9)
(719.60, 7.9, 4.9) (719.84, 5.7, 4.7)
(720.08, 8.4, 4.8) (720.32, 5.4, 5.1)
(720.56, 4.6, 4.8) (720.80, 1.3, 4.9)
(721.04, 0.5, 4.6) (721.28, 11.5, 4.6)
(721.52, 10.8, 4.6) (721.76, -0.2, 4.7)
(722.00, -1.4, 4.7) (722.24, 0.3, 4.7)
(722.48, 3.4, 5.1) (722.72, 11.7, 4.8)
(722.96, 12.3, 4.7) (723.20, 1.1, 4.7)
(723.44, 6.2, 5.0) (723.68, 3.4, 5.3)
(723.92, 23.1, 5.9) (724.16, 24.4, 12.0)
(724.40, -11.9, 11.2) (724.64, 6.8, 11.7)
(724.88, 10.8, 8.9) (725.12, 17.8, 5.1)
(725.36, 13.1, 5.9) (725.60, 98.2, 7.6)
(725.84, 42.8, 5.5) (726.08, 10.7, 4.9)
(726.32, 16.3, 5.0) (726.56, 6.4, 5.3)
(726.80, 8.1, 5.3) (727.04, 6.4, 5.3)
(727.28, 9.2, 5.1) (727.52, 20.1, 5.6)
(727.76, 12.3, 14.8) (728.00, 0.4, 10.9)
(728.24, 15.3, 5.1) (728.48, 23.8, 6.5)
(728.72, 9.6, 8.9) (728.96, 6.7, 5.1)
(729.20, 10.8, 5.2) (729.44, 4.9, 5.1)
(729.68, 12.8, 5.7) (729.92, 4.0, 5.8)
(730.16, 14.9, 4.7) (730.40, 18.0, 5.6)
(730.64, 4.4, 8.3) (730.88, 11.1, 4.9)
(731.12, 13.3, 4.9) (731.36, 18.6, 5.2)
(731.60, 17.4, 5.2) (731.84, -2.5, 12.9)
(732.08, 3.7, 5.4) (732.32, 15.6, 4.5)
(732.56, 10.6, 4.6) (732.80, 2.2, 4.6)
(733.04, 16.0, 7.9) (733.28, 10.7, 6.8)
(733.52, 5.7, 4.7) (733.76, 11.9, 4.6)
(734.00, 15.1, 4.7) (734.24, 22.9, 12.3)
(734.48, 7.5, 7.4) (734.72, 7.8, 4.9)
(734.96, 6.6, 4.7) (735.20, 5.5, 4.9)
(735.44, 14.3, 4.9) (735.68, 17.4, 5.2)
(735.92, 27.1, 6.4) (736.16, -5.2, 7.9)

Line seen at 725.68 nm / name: Halpha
